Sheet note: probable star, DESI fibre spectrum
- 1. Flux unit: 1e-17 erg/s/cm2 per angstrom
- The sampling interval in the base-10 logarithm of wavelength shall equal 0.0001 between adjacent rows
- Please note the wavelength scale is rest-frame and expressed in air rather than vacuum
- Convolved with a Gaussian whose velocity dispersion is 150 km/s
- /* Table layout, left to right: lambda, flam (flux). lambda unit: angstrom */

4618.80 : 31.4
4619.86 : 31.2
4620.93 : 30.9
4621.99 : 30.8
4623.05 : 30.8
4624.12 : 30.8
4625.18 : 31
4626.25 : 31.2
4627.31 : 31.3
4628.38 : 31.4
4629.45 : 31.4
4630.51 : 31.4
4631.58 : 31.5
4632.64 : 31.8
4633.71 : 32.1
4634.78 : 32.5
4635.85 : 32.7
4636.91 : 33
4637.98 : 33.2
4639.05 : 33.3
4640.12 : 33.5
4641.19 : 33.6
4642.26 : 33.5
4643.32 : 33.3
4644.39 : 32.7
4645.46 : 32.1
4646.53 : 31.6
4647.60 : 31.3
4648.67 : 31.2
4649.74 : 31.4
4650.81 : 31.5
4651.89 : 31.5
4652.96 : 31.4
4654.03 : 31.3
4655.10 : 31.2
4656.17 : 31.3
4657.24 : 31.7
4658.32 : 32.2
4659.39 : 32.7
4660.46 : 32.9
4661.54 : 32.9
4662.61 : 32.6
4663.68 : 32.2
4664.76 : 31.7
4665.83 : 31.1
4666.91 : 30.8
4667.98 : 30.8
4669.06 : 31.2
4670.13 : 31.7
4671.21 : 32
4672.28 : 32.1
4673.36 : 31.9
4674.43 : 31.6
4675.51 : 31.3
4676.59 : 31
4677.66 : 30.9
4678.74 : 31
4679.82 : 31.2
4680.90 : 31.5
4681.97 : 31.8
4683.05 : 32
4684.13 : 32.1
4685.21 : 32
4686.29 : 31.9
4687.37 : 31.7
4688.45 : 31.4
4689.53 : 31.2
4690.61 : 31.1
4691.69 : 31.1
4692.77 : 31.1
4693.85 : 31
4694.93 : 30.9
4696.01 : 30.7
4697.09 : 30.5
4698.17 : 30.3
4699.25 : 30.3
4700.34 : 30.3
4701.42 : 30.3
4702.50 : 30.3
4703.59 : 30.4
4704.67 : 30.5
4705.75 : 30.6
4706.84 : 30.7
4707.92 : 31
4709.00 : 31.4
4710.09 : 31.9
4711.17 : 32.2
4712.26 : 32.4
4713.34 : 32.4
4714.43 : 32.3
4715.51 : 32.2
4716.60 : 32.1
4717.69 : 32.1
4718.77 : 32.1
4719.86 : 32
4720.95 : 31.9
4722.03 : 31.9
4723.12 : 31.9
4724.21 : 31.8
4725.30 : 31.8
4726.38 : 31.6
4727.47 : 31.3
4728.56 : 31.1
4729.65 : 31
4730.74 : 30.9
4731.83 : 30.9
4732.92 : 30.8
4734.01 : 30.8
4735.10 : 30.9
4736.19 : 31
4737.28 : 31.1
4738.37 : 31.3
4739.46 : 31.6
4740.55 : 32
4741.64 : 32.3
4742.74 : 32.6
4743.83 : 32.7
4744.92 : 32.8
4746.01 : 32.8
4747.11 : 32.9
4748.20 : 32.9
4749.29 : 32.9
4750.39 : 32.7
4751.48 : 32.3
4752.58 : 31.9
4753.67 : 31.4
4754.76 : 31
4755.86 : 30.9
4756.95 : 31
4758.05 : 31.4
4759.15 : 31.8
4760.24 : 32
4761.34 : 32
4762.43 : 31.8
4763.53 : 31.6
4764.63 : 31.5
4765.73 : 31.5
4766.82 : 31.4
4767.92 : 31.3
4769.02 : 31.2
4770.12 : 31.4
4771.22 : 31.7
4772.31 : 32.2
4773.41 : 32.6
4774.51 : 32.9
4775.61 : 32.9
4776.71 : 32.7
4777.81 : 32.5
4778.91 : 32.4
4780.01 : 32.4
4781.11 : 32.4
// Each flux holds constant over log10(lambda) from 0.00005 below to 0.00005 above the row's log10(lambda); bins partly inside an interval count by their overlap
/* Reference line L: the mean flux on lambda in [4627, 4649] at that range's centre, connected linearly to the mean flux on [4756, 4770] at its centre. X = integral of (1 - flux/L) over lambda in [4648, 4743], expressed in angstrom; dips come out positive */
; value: 1.5 angstrom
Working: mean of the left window 32.3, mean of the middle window 31.5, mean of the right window 31.5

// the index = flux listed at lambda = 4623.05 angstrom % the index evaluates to 30.8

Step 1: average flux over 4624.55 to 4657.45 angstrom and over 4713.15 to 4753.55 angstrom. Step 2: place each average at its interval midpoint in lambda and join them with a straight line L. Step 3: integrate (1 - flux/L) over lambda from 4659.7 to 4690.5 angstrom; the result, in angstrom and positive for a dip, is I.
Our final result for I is 0.3 angstrom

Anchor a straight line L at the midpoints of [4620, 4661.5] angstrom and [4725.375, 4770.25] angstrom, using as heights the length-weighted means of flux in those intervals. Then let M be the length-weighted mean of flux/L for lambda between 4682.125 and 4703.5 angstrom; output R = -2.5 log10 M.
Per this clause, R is 0.03 mag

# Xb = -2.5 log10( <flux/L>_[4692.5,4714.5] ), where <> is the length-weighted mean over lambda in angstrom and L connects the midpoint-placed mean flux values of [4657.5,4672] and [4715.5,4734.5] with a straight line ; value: 0.02 mag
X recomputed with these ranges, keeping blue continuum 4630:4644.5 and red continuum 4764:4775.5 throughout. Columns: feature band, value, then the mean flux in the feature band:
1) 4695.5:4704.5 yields 0.5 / 30.4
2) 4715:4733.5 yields 0.3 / 31.6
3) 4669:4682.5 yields 0.4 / 31.5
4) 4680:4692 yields 0.3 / 31.6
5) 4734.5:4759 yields 0.0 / 31.9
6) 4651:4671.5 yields 0.5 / 31.7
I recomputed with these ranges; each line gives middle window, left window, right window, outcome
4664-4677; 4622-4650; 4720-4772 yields 0.2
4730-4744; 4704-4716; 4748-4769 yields 0.1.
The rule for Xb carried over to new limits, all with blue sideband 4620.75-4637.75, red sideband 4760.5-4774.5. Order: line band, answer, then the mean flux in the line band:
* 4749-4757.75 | 0.00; 31.7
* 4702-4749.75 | 0.00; 31.7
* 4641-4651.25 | -0.02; 32.2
